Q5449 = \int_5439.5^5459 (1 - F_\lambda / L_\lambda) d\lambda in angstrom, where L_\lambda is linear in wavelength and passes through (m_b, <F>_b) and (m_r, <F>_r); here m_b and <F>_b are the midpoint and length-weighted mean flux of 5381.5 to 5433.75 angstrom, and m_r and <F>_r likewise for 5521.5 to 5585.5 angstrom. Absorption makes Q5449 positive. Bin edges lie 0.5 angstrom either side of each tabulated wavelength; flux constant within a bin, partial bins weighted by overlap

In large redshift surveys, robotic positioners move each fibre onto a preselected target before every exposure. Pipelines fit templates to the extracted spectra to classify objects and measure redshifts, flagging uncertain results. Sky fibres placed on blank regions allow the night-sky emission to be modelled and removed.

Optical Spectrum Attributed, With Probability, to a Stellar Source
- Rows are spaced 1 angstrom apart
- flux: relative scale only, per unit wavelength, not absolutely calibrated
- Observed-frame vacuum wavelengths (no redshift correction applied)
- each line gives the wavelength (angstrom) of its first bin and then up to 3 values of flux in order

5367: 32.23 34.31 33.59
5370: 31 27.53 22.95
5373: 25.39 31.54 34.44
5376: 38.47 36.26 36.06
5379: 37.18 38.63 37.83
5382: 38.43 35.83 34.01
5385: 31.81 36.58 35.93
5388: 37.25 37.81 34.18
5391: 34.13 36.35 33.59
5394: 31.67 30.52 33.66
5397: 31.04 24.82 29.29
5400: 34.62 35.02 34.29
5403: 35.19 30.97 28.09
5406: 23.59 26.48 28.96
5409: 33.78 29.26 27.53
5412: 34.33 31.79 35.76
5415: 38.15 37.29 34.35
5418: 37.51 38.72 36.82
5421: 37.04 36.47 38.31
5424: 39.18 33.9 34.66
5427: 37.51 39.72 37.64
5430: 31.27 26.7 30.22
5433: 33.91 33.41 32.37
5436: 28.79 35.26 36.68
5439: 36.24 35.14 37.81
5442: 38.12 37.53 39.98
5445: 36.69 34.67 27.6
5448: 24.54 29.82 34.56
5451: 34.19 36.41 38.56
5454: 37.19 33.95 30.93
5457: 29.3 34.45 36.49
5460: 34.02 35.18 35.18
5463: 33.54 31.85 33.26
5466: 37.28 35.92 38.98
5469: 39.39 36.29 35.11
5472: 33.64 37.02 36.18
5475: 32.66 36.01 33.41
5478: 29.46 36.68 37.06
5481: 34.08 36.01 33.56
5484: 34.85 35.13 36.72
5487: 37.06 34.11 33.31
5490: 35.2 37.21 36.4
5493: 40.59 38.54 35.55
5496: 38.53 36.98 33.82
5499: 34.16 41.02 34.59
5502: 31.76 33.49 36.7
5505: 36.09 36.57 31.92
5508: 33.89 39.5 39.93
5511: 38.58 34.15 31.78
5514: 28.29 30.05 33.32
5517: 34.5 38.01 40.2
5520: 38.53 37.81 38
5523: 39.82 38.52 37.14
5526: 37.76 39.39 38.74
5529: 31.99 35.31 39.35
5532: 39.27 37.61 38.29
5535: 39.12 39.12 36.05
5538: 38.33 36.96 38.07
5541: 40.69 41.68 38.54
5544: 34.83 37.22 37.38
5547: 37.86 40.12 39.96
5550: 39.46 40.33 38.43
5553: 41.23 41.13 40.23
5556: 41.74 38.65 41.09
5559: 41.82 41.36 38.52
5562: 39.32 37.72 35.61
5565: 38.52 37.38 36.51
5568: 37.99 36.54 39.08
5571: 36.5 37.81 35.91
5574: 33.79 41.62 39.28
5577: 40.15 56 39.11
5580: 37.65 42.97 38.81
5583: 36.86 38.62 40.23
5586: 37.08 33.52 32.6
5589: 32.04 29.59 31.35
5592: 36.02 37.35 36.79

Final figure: 0.48 angstrom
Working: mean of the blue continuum 33.8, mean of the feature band 34.3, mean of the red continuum 38.8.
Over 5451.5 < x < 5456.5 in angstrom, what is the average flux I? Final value 35.4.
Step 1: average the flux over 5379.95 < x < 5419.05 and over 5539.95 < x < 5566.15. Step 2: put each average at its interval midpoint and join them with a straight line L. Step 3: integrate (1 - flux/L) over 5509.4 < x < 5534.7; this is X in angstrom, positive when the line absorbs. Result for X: 0.9 angstrom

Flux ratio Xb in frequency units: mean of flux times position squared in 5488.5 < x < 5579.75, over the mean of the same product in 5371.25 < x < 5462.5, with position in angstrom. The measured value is 1.16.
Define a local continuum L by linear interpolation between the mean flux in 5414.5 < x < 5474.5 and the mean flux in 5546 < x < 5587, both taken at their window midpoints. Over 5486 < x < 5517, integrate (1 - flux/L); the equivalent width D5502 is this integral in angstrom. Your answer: 1.30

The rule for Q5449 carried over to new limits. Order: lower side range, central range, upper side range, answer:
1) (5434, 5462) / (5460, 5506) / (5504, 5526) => -0.40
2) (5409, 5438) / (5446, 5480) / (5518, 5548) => 1.51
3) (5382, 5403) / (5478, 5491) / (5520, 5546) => 0.49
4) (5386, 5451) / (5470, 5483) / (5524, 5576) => 0.37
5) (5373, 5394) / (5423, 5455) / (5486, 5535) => 1.14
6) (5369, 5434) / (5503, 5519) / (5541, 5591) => 0.82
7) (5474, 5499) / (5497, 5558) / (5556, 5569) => -0.06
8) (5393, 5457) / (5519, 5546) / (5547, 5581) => 0.06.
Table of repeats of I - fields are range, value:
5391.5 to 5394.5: 33.9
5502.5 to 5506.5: 35.7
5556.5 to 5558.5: 39.9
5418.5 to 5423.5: 37.5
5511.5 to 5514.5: 31.4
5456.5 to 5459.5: 33.4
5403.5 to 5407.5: 27.3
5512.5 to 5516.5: 30.9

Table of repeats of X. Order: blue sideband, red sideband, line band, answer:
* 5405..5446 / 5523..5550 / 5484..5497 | 0.0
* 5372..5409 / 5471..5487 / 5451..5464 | 0.0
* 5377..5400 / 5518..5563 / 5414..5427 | -0.6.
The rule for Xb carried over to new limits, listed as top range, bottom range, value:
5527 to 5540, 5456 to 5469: 1.11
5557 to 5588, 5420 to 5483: 1.17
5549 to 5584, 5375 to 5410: 1.25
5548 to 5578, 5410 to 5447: 1.17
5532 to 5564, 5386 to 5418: 1.26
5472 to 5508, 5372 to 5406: 1.09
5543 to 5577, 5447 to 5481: 1.16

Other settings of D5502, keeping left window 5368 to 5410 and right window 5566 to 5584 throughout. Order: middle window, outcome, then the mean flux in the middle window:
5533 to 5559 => -0.62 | 39.1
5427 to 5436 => 0.30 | 33.2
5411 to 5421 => -0.57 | 35.7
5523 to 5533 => -0.02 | 37.6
